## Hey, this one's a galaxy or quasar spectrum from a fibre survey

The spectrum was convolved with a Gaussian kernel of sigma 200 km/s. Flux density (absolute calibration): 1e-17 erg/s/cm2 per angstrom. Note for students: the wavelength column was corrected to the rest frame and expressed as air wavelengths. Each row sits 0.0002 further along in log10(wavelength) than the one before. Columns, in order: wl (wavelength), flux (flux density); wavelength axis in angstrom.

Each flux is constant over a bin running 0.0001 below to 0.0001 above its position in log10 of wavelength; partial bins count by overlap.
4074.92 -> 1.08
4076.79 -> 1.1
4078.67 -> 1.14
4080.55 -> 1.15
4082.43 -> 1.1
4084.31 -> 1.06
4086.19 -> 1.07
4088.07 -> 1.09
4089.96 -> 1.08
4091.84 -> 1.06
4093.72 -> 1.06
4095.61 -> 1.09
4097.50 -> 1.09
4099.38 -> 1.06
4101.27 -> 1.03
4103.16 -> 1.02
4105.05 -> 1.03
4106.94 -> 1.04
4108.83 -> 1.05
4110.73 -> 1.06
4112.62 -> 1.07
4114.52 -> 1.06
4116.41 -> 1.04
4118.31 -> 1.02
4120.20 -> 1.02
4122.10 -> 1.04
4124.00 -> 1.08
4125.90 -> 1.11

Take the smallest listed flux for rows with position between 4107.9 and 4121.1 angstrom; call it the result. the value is 1.02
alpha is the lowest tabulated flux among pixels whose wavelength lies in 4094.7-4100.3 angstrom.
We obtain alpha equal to 1.06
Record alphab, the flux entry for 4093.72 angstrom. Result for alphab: 1.06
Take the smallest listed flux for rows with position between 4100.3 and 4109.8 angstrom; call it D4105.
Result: 1.02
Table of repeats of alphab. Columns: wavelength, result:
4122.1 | 1.04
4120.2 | 1.02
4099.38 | 1.06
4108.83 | 1.05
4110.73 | 1.06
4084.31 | 1.06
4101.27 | 1.03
